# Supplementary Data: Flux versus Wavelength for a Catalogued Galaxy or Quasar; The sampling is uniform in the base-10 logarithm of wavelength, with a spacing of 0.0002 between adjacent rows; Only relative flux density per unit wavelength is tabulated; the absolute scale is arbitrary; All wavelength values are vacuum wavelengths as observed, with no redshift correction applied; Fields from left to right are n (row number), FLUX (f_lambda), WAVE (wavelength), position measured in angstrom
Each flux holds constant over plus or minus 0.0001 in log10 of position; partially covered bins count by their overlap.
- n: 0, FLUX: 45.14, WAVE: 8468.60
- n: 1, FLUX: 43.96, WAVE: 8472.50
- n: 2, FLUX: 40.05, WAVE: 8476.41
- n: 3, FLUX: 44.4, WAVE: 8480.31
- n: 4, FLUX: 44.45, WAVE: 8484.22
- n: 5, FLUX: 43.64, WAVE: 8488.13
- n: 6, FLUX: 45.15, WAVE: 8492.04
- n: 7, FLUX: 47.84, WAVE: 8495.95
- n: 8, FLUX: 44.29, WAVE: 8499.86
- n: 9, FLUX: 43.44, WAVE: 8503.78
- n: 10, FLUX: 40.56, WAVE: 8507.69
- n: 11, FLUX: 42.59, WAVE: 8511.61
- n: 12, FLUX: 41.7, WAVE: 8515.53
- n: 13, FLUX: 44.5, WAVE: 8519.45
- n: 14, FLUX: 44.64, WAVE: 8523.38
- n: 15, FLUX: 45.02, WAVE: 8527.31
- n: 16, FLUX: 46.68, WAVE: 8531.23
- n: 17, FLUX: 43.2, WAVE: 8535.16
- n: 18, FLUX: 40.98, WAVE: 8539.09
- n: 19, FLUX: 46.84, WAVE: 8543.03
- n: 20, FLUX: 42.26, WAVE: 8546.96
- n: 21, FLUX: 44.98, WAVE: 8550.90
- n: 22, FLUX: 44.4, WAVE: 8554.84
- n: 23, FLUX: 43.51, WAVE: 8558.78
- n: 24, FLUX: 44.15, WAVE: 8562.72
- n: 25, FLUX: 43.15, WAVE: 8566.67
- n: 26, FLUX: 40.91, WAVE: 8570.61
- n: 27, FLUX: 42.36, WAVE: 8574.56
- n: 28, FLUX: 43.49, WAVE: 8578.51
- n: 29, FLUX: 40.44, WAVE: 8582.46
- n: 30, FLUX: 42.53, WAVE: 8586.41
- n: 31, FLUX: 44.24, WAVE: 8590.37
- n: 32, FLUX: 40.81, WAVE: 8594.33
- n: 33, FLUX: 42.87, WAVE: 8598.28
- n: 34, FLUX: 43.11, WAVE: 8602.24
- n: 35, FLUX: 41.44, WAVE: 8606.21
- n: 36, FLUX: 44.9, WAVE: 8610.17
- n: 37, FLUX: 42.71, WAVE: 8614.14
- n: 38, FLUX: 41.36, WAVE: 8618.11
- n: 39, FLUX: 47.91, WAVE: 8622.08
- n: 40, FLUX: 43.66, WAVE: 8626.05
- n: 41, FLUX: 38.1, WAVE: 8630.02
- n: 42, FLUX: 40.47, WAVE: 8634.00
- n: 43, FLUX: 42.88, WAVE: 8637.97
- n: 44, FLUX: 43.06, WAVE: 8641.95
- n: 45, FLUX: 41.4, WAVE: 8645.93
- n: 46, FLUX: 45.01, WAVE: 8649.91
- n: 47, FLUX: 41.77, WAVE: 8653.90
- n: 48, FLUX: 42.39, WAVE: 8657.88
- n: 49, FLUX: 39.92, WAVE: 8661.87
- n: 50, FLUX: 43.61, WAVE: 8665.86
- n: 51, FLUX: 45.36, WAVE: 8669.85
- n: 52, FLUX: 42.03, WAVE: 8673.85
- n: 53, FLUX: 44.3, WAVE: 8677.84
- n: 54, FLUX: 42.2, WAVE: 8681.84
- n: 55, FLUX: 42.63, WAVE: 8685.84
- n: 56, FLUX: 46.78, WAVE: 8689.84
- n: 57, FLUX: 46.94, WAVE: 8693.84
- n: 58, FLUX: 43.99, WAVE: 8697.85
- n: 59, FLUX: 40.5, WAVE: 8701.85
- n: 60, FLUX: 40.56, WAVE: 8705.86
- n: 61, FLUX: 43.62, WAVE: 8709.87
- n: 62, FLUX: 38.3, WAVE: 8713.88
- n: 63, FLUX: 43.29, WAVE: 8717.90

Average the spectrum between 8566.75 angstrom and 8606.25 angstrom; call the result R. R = 42.3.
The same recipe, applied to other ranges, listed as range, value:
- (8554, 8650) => 42.7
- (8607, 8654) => 42.8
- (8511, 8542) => 43.8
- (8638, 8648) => 42.4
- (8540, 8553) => 44.4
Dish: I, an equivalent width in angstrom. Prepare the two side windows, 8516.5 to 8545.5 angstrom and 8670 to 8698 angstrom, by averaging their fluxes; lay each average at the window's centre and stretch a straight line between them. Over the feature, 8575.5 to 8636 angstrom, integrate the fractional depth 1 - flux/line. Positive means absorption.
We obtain 2.43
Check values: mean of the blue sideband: 44.4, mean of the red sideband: 44.2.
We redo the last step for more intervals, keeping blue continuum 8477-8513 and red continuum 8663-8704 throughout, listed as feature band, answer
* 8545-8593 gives 0.9 angstrom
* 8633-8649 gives 0.6 angstrom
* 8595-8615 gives 0.4 angstrom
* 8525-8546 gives -0.3 angstrom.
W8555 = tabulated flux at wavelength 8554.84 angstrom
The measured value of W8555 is 44.4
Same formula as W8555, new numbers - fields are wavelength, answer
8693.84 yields 46.94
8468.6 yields 45.14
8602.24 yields 43.11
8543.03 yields 46.84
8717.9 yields 43.29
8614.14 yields 42.71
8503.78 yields 43.44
